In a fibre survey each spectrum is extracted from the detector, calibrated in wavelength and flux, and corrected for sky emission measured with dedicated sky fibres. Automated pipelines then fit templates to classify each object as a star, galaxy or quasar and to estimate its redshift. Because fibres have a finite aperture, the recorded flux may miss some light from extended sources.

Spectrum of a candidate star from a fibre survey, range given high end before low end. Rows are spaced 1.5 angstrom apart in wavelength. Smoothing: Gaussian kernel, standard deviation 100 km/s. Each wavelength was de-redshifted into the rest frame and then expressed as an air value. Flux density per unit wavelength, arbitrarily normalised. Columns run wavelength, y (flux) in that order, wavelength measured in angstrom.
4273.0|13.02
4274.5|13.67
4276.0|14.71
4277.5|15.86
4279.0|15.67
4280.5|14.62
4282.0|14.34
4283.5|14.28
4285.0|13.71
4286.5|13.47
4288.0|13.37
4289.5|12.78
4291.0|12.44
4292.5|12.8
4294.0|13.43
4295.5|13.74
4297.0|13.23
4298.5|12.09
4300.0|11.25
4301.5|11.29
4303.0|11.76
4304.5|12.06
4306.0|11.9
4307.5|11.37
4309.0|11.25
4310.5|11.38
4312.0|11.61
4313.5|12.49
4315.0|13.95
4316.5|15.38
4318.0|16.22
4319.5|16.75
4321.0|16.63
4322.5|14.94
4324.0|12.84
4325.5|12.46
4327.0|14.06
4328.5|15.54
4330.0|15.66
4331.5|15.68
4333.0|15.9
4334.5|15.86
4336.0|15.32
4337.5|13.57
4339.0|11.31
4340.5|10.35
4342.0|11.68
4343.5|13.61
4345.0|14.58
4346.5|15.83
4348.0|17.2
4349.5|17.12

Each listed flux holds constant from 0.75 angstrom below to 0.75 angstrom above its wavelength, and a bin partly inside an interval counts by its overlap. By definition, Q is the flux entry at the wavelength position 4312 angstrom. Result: 11.61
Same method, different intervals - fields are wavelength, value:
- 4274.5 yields 13.67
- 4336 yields 15.32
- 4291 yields 12.44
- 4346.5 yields 15.83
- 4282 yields 14.34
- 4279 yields 15.67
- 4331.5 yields 15.68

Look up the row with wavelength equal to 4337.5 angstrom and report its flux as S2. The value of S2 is 13.57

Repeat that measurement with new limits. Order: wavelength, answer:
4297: 13.23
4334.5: 15.86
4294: 13.43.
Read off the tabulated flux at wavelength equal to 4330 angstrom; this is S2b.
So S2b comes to 15.66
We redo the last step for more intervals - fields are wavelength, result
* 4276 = 14.71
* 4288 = 13.37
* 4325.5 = 12.46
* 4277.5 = 15.86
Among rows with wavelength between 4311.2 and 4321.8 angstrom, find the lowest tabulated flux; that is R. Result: 11.61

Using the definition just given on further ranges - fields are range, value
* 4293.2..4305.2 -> 11.25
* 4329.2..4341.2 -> 10.35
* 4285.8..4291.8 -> 12.44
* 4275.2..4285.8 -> 13.71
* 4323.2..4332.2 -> 12.46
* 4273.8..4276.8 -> 13.67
